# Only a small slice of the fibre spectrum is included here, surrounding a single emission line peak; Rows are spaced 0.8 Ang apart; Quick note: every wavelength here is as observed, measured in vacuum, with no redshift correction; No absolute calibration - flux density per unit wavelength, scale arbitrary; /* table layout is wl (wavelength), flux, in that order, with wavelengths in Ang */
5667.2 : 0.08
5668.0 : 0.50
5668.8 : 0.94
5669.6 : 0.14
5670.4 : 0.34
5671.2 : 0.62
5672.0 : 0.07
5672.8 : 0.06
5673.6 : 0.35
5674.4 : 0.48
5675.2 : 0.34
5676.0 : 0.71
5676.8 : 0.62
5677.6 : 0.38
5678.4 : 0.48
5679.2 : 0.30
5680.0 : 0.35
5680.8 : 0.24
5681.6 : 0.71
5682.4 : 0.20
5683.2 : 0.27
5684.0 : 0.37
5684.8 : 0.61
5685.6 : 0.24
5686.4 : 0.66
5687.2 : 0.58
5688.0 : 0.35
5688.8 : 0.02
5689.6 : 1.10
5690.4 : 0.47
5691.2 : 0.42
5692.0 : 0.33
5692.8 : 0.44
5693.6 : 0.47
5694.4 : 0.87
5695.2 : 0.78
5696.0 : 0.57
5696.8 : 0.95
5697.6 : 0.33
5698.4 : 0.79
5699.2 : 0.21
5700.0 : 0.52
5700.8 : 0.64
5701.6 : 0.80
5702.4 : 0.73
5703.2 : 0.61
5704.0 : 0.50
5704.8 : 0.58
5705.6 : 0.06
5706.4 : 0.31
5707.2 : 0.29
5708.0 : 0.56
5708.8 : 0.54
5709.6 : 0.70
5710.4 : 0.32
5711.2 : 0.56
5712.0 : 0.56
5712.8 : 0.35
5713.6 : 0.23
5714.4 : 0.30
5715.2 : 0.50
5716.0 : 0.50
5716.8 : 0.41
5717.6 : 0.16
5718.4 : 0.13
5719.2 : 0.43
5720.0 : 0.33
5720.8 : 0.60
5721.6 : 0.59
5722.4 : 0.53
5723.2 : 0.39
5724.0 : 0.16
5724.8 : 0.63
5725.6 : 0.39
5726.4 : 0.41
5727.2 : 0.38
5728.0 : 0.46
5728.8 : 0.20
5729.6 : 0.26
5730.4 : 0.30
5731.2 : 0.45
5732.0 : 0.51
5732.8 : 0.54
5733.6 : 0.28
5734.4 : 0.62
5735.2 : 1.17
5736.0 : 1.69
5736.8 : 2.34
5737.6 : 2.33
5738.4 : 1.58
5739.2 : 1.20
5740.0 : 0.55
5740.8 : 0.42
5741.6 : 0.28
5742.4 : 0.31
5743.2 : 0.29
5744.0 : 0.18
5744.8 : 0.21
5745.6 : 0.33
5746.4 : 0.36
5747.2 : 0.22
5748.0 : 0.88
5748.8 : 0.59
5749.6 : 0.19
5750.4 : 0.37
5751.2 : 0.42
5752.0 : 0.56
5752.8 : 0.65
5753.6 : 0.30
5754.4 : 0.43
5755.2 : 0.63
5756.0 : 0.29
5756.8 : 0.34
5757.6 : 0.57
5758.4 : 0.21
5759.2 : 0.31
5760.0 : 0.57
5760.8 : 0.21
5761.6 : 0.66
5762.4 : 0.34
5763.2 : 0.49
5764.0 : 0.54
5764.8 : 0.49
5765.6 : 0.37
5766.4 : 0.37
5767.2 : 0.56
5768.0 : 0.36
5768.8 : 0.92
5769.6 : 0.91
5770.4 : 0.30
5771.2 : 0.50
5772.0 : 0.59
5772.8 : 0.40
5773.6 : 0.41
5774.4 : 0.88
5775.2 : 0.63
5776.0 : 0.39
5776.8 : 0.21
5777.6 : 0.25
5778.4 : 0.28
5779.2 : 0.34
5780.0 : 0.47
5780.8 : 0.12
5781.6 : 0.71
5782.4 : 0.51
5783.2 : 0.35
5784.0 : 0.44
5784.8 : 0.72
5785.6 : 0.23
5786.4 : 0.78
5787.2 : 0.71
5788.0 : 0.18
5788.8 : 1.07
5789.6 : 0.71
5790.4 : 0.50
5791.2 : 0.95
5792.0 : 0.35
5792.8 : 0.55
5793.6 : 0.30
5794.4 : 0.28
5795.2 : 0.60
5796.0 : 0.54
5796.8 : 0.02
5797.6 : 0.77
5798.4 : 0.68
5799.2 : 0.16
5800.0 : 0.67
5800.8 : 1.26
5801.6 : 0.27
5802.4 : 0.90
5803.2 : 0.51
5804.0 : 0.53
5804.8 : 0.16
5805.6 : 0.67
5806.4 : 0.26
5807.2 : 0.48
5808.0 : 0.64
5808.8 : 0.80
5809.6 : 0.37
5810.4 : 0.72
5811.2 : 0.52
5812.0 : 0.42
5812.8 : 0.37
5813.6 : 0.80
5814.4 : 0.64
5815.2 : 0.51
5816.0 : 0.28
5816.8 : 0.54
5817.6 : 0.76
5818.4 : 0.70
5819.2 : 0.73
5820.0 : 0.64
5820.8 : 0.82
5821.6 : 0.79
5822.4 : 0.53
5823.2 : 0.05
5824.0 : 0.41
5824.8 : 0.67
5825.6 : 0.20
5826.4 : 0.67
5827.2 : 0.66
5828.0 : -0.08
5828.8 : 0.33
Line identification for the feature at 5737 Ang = H-beta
